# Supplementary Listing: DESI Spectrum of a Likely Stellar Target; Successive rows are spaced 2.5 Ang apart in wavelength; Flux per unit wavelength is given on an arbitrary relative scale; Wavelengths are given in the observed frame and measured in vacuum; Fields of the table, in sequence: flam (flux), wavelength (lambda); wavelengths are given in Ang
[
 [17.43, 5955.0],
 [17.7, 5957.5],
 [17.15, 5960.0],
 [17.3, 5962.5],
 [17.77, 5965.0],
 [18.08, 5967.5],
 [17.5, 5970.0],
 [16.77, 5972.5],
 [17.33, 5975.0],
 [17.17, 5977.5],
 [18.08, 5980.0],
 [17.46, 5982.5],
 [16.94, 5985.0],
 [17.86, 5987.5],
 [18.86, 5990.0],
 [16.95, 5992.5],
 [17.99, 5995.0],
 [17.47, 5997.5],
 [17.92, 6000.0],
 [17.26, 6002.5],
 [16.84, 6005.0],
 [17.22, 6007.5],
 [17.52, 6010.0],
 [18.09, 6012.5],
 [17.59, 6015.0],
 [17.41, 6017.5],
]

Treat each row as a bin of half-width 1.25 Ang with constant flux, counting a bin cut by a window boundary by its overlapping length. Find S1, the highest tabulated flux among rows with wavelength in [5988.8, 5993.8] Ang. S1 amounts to 18.86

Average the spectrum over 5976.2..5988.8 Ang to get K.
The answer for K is 17.5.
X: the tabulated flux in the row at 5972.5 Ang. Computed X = 16.77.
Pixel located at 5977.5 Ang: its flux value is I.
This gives 17.17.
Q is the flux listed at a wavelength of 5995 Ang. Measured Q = 17.99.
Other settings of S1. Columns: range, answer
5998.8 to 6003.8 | 17.92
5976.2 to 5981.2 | 18.08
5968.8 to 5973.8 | 17.5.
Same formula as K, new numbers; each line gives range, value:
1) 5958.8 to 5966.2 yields 17.4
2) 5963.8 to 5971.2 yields 17.8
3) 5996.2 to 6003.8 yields 17.5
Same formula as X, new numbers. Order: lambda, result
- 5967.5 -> 18.08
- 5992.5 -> 16.95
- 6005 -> 16.84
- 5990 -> 18.86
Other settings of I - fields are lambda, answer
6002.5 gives 17.26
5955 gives 17.43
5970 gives 17.5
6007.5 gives 17.22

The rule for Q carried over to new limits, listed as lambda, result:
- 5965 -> 17.77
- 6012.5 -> 18.09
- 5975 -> 17.33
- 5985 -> 16.94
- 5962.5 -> 17.3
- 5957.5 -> 17.7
